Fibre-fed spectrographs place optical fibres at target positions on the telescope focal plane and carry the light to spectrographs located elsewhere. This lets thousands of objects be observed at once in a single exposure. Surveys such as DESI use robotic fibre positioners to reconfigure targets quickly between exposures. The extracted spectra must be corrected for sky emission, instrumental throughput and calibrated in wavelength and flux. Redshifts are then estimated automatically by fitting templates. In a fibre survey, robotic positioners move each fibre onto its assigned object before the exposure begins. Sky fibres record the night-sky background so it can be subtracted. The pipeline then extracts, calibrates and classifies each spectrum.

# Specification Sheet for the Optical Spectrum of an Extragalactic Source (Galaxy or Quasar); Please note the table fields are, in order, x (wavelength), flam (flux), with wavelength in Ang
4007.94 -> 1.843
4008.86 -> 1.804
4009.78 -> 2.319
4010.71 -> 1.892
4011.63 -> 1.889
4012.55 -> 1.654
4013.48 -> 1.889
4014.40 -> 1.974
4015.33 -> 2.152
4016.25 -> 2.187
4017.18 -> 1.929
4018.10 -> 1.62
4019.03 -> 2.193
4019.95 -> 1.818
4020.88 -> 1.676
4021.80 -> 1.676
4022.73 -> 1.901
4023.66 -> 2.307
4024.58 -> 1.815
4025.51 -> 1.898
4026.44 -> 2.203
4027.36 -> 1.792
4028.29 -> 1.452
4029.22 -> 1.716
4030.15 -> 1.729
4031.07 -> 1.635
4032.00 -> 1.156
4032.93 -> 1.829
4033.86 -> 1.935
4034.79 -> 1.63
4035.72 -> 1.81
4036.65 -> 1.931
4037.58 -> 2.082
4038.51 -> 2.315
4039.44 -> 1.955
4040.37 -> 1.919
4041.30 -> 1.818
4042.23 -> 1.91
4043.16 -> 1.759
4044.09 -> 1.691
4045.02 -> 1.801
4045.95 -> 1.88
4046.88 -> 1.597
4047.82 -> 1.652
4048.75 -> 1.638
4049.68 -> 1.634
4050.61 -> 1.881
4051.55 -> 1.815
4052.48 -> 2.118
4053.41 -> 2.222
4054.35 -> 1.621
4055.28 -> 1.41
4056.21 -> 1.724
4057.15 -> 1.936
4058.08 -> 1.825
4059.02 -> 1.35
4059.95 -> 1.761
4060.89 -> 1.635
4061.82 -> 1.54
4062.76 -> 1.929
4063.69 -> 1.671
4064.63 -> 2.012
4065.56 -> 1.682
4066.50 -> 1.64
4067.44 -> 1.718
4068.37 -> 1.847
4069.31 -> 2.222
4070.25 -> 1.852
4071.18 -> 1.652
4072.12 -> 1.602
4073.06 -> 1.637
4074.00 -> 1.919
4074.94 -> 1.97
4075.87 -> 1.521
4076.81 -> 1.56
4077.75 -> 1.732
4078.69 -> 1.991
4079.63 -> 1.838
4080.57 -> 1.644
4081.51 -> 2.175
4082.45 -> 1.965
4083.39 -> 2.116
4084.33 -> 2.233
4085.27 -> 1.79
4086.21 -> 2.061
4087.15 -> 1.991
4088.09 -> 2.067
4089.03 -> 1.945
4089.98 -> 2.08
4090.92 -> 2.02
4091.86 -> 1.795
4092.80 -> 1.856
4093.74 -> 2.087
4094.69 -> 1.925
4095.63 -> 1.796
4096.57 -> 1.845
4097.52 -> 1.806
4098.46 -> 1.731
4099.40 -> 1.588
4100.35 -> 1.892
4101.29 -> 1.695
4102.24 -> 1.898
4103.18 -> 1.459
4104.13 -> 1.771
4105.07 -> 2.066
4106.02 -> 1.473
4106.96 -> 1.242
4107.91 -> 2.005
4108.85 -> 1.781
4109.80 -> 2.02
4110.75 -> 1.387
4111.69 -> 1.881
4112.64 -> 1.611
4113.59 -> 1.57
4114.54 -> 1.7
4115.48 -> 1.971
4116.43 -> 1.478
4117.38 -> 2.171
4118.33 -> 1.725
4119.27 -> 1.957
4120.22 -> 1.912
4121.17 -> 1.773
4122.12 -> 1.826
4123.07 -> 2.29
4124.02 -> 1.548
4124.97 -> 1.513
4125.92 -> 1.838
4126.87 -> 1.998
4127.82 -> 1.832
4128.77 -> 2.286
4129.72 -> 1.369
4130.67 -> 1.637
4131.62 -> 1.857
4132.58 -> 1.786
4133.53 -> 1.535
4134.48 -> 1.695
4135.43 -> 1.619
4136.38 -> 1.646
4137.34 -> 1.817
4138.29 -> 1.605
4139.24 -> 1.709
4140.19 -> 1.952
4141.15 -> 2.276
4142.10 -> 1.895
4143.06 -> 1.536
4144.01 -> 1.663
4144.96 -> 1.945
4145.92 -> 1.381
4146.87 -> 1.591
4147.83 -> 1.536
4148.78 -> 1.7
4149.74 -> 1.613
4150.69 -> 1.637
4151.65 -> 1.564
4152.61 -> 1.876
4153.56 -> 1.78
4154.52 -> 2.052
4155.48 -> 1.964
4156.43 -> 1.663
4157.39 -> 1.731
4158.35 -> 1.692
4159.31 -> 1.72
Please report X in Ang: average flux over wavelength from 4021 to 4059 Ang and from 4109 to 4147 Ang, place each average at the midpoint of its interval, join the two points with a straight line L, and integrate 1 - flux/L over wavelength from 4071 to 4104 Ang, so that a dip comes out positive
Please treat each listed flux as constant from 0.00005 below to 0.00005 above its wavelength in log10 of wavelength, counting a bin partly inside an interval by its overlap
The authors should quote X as -1.2 Ang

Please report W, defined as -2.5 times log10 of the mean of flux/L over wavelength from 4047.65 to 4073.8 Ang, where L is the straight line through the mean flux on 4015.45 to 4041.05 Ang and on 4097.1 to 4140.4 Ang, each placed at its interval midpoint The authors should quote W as 0.04 mag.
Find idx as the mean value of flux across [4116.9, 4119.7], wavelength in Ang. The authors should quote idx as 1.95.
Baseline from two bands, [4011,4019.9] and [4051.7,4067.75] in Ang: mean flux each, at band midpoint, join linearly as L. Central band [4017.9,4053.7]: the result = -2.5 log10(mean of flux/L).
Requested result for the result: 0.01 mag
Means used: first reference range 1.94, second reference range 1.75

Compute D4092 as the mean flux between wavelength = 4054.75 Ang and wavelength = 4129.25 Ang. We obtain 1.81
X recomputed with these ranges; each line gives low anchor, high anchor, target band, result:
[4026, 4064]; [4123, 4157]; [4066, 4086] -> -0.8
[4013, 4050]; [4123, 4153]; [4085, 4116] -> -0.7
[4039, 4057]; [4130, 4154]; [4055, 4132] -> -2.4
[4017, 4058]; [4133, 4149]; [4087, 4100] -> -1.0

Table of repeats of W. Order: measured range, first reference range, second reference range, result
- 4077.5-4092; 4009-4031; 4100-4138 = -0.095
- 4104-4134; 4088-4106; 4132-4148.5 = 0.002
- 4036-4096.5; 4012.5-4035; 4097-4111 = -0.040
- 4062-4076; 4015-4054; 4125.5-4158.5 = 0.014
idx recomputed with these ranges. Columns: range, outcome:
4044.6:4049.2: 1.71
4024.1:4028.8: 1.83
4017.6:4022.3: 1.8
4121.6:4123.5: 2.04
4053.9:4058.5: 1.7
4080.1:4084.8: 2.03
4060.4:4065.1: 1.76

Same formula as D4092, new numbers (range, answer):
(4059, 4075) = 1.76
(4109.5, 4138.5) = 1.77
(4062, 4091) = 1.87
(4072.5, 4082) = 1.8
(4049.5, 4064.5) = 1.76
